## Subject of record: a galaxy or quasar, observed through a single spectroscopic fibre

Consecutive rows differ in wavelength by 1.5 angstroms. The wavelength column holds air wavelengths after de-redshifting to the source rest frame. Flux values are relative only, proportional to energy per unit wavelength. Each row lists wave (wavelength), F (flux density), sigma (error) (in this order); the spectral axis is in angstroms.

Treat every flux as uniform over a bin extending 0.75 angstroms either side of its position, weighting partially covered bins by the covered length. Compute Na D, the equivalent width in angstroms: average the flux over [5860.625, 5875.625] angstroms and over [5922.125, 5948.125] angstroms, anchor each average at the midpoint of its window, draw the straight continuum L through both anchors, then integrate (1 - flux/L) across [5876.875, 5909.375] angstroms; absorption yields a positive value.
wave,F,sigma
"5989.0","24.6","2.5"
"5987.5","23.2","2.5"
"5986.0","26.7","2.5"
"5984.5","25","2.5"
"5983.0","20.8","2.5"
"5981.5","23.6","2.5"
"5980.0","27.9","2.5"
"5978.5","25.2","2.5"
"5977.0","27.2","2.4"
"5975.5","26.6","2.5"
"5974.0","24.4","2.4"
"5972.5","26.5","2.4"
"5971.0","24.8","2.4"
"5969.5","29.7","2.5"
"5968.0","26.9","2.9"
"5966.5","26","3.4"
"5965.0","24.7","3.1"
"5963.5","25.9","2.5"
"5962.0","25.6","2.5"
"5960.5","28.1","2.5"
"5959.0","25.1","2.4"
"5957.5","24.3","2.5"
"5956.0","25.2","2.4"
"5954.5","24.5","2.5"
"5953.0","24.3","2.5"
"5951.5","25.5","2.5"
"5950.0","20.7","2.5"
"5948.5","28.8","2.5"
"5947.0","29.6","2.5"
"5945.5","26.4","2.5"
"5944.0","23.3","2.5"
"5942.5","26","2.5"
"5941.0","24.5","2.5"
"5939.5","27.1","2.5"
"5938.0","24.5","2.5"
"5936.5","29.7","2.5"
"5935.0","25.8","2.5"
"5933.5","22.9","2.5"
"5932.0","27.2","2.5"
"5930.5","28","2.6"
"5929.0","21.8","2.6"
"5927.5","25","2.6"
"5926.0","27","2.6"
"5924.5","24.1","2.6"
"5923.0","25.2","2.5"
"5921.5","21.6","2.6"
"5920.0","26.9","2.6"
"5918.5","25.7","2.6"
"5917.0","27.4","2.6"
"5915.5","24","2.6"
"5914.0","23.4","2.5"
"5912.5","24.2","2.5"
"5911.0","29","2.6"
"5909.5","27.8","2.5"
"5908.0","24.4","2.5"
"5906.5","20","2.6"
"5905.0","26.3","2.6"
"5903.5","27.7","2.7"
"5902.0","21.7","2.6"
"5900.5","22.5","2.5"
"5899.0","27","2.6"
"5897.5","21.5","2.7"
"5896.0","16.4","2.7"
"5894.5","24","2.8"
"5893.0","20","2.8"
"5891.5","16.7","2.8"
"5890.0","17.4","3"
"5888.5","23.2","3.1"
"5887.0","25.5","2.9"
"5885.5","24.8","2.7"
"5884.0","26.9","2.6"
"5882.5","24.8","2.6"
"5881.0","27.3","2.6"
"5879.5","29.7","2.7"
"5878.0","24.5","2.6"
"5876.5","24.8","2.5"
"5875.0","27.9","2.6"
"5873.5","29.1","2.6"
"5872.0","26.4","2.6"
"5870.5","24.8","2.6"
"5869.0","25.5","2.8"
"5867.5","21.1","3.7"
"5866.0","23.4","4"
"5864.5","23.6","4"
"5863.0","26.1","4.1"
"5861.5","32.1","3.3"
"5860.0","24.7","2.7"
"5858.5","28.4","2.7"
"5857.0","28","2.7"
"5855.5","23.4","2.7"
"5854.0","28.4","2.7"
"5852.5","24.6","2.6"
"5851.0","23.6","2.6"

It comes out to 2.97 angstroms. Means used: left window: 26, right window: 25.8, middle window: 23.5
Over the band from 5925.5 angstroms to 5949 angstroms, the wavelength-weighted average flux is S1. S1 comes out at 26.1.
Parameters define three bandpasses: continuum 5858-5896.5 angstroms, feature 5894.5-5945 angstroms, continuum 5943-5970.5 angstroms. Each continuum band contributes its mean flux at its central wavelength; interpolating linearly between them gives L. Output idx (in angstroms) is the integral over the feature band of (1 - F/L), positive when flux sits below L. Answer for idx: 0.84 angstroms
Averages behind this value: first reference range 24.6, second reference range 25.8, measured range 24.8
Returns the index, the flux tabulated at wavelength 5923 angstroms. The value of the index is 25.2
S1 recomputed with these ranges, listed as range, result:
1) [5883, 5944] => 24.4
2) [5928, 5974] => 25.8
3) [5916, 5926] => 25.3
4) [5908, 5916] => 25.6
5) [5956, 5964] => 25.7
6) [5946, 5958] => 25.4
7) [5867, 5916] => 24.3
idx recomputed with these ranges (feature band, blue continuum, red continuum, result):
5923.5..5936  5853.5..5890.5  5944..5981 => 0.3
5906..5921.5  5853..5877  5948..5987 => 0.4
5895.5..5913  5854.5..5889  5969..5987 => 1.1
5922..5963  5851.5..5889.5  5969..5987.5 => 0.2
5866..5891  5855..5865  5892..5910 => 0.0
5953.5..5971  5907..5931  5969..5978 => 0.2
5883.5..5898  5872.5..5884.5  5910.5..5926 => 2.6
